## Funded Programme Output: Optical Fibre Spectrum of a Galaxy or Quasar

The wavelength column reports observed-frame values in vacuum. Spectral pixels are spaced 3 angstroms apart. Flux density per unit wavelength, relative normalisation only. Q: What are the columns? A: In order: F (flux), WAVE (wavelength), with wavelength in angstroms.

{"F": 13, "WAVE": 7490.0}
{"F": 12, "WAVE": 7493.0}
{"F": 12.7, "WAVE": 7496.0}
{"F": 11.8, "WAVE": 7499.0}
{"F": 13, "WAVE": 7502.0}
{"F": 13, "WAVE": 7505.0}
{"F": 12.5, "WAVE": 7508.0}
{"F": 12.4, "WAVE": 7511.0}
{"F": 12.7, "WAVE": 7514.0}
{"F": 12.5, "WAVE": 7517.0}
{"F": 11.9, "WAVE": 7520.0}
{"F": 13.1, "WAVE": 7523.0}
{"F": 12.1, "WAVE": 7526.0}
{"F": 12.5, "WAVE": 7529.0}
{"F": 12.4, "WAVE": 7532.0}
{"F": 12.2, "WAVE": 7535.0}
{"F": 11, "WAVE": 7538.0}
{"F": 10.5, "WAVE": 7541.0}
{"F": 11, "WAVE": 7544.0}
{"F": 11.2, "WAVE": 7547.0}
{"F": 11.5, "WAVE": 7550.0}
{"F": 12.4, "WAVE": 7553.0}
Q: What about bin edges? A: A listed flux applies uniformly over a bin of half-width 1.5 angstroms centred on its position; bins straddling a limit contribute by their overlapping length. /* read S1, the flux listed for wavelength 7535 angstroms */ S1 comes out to 12.2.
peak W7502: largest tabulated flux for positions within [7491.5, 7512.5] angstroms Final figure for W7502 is 13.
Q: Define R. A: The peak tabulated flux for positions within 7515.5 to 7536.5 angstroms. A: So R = 13.1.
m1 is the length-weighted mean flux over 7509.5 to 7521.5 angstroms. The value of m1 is 12.4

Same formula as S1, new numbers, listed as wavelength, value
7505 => 13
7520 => 11.9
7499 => 11.8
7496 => 12.7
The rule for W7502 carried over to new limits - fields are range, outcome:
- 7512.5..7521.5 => 12.7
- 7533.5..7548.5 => 12.2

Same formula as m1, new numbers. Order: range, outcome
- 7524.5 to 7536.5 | 12.3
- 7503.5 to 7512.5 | 12.6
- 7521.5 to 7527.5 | 12.6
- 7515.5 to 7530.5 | 12.4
